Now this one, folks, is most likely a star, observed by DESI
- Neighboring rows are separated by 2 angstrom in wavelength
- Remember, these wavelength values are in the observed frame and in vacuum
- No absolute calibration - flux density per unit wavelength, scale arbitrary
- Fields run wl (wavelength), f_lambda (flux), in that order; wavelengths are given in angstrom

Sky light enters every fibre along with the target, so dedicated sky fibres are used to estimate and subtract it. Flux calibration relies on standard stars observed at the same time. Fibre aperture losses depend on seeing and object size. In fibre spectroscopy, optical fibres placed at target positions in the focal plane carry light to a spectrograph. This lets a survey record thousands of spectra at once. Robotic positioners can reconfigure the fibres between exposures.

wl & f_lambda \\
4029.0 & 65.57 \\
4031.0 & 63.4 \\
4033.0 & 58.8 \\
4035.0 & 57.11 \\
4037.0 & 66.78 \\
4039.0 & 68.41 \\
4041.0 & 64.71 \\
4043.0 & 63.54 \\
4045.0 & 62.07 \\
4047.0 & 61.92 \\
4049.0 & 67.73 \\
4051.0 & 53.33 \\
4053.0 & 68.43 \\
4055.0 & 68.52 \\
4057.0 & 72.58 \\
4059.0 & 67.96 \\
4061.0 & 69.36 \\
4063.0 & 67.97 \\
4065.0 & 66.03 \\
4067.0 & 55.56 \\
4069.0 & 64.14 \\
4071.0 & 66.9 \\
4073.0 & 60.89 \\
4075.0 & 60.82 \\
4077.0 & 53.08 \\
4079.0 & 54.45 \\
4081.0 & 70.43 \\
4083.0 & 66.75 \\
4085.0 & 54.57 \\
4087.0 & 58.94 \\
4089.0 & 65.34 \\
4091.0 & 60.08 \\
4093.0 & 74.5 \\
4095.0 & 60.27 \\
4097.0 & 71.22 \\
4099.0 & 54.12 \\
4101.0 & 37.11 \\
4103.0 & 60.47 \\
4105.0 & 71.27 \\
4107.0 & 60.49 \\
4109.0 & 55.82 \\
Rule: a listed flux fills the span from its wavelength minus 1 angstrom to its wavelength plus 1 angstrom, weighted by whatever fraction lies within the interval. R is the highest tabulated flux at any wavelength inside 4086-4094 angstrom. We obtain 74.5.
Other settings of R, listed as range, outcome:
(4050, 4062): 72.58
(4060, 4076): 69.36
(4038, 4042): 68.41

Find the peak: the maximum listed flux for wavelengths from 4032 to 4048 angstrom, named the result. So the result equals 68.41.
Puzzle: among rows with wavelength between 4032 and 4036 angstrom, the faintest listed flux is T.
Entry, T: 57.11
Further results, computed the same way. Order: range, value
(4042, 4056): 53.33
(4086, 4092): 58.94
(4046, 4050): 61.92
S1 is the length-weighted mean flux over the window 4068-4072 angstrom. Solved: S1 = 65.5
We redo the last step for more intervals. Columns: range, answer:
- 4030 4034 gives 61.1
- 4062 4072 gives 64.1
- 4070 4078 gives 60.4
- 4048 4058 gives 66.1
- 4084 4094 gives 62.7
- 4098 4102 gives 45.6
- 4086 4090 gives 62.1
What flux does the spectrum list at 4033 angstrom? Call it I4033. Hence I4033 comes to 58.8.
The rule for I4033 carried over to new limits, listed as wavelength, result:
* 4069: 64.14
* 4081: 70.43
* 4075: 60.82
